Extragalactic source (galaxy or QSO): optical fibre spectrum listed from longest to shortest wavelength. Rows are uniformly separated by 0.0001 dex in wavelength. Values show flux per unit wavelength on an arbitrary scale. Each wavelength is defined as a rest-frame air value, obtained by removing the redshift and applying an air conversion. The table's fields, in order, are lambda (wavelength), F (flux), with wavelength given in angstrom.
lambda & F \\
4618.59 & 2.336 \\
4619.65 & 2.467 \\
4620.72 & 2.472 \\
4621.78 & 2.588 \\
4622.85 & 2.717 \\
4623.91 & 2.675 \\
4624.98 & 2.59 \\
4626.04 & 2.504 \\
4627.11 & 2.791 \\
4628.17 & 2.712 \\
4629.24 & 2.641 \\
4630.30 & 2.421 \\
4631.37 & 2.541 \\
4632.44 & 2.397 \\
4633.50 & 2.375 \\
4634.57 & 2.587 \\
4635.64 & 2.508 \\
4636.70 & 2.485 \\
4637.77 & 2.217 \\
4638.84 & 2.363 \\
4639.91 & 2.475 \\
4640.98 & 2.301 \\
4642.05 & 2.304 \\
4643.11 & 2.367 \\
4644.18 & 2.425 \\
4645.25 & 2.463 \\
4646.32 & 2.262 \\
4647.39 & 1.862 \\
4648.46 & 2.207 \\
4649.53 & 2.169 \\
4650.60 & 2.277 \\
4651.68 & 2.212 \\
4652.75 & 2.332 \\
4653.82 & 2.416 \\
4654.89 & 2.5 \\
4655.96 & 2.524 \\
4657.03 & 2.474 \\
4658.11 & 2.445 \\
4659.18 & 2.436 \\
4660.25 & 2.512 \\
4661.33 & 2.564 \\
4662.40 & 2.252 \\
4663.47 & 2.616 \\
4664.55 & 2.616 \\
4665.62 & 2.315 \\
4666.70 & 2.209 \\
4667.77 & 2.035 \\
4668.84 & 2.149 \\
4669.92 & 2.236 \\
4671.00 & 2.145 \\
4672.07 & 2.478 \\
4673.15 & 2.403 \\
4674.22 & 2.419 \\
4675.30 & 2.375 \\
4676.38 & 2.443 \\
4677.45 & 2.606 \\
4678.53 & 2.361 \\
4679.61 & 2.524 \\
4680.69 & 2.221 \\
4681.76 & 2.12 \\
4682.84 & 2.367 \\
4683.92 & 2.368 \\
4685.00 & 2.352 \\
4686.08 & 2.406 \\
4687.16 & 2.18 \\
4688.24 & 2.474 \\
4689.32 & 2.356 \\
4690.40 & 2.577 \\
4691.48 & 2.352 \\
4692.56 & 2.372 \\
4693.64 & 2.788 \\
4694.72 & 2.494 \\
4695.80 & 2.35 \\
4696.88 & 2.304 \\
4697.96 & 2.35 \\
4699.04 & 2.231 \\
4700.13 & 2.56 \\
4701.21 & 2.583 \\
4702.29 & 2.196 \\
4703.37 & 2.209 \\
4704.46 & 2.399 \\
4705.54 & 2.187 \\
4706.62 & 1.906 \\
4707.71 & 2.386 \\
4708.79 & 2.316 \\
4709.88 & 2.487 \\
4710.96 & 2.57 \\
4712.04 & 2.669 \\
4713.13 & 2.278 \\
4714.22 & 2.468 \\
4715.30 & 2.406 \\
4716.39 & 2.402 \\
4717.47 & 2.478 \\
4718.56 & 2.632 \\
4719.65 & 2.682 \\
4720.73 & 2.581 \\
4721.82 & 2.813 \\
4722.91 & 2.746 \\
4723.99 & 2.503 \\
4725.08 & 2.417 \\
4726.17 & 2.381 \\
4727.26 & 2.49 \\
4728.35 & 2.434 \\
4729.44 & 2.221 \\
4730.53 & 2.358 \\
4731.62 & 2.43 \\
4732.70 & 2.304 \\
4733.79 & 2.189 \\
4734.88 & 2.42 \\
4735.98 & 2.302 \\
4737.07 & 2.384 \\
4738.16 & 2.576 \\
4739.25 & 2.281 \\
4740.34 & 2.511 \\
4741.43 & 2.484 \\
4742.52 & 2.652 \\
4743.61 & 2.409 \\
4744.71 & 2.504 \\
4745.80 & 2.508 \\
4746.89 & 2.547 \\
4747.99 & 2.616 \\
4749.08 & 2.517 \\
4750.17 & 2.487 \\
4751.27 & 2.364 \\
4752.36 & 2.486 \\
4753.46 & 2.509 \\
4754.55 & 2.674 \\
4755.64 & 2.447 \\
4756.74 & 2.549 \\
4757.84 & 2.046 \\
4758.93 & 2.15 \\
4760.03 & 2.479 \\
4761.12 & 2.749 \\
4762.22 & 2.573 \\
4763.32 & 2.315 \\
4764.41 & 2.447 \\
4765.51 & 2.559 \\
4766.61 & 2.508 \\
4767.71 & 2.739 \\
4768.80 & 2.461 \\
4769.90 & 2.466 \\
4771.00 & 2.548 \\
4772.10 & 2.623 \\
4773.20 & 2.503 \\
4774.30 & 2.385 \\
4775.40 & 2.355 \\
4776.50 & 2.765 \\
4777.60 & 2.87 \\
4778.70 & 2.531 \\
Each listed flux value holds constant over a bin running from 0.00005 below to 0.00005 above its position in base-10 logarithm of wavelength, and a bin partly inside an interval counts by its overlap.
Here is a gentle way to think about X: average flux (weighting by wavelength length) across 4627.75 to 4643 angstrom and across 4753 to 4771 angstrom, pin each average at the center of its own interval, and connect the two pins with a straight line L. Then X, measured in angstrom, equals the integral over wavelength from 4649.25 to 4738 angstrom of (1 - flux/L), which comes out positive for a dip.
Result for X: 2.38 angstrom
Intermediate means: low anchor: 2.45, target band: 2.4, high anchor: 2.48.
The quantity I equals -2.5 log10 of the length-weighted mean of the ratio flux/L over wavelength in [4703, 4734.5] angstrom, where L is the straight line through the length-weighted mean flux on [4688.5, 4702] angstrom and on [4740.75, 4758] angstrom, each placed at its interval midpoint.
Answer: 0.017 mag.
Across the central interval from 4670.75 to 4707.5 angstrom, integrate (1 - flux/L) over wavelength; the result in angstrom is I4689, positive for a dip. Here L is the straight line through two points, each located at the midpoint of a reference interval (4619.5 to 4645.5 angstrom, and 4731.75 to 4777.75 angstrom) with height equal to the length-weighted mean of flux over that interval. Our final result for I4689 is 1.8 angstrom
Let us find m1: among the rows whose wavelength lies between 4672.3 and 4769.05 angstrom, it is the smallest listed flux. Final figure 1.906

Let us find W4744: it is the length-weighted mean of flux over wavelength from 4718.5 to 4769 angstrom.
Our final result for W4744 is 2.48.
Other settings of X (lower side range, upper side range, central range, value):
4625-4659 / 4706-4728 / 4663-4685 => 0.80 angstrom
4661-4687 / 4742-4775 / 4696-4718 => 0.36 angstrom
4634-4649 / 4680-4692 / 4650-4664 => -0.49 angstrom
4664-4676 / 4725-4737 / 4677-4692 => -0.36 angstrom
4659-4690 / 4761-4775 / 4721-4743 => 0.12 angstrom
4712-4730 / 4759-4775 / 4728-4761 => 0.97 angstrom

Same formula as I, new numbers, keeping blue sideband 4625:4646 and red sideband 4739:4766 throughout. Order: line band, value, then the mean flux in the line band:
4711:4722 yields -0.03 mag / 2.53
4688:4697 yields 0.01 mag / 2.46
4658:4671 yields 0.05 mag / 2.35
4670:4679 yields 0.03 mag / 2.4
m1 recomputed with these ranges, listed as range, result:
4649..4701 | 2.035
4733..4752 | 2.189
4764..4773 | 2.447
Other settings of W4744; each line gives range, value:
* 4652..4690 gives 2.38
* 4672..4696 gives 2.41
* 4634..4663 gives 2.37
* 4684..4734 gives 2.42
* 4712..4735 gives 2.46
